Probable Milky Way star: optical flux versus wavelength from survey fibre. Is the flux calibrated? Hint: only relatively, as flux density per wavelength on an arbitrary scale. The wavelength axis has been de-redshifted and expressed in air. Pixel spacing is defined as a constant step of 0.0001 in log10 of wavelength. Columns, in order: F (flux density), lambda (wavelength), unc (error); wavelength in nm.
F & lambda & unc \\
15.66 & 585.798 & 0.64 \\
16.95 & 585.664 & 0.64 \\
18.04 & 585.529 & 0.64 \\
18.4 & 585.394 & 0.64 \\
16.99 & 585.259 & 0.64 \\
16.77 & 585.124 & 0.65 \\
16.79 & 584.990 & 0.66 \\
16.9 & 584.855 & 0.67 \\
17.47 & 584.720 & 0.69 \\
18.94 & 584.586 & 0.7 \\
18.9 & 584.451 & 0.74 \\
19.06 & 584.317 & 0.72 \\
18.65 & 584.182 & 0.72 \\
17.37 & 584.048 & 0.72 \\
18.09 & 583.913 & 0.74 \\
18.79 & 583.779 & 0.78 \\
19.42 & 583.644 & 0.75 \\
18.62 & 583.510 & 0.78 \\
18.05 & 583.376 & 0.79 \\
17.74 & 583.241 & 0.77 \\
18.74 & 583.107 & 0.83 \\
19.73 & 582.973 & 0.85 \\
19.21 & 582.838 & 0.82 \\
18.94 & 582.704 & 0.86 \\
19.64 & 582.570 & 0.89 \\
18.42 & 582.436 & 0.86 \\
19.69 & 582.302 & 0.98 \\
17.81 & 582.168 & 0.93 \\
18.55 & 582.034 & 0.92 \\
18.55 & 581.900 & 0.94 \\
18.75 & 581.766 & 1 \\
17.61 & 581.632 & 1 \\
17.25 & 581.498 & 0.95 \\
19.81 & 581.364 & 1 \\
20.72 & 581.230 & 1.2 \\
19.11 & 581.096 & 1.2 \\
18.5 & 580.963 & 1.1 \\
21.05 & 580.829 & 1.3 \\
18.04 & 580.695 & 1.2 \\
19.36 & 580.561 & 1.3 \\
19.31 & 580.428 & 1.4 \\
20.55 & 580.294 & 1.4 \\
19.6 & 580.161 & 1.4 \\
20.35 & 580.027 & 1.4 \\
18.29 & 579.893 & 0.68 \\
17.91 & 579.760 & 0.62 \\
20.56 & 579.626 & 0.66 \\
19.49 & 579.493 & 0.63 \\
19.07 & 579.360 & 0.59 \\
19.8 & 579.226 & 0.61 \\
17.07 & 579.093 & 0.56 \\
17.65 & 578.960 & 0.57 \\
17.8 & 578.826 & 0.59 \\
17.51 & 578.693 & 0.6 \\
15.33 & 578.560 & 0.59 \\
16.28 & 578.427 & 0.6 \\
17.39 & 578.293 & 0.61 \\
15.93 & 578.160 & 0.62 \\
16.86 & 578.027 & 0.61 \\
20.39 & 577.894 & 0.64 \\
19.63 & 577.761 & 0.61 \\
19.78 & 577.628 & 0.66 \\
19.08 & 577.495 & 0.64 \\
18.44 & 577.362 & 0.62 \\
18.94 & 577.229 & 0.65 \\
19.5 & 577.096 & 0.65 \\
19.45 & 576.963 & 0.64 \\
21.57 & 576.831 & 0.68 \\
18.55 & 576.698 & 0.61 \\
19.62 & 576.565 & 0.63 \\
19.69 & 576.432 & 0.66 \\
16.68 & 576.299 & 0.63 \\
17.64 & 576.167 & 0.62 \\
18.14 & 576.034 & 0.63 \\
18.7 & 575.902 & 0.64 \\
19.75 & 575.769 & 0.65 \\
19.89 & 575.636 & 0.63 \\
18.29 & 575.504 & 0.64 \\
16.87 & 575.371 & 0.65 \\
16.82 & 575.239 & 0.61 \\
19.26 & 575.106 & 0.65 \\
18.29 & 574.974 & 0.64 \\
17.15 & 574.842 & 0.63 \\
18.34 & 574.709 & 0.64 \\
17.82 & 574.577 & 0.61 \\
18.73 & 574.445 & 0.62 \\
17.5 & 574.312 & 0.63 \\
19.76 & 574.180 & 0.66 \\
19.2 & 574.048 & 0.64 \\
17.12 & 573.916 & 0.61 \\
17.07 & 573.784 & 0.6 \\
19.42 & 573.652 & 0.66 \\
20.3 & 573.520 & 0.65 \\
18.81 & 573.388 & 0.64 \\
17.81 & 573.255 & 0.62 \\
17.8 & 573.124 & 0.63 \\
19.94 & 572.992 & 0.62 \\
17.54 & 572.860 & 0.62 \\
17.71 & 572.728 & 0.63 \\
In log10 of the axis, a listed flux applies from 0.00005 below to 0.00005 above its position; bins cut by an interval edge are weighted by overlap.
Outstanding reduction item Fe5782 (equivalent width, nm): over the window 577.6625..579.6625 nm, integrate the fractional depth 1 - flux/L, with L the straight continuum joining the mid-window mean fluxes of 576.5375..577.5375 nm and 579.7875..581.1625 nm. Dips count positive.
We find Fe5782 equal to 0.14 nm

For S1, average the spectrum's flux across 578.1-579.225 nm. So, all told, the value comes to 17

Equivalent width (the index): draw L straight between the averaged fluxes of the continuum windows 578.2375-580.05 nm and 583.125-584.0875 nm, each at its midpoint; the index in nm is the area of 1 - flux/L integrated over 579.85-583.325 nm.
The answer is -0.15 nm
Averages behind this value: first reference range 18.1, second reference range 18.3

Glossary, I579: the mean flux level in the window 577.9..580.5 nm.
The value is 18.3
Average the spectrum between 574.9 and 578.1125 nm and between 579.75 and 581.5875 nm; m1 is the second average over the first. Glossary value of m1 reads 1.0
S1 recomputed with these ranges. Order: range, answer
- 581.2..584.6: 18.7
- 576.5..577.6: 19.4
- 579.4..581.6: 19.3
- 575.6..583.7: 18.8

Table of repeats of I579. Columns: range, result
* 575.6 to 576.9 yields 19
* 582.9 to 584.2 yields 18.5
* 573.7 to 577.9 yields 18.7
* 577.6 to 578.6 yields 17.7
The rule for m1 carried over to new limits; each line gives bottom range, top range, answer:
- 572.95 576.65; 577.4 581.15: 1.01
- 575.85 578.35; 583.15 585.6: 0.96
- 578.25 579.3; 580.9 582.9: 1.09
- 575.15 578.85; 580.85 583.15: 1.03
